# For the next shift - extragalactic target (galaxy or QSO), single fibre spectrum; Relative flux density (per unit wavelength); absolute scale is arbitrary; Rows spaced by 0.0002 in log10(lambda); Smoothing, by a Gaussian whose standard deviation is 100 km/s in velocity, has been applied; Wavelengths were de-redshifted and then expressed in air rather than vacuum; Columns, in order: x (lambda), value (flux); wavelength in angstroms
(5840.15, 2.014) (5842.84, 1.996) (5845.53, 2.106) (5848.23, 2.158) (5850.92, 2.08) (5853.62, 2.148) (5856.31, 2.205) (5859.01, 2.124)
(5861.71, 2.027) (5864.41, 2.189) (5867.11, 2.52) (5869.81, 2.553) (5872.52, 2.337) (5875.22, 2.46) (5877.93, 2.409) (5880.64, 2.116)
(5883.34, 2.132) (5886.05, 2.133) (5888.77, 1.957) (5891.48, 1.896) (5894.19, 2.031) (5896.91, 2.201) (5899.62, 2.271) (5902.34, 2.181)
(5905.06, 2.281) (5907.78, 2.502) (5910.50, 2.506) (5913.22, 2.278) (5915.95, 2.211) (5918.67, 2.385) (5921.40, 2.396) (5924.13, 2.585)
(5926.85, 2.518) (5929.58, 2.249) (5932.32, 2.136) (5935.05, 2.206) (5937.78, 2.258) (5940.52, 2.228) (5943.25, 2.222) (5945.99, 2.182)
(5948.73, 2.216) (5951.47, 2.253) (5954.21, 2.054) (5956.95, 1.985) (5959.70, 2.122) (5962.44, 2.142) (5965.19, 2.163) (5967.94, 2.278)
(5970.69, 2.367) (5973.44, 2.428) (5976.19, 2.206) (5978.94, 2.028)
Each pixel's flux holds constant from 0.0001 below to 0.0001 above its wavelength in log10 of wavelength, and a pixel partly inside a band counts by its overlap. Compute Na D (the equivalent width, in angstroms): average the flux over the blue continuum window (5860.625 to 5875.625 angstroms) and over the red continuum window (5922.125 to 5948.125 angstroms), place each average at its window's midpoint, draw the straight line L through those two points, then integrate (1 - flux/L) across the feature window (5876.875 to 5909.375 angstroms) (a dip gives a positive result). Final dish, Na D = 2.1 angstroms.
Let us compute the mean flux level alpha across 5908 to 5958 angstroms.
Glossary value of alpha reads 2.28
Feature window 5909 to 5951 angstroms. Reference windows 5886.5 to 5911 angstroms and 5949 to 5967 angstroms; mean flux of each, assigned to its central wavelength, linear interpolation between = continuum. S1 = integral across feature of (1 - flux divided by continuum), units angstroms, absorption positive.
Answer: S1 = -2.9 angstroms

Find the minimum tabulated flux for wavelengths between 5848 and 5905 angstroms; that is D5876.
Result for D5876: 1.896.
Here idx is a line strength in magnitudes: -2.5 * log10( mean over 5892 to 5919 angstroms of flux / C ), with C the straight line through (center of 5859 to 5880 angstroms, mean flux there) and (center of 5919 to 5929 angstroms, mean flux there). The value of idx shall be 0.07 mag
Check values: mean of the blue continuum 2.33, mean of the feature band 2.27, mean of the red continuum 2.47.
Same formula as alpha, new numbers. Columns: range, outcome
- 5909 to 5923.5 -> 2.37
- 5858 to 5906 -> 2.21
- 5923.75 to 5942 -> 2.3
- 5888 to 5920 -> 2.23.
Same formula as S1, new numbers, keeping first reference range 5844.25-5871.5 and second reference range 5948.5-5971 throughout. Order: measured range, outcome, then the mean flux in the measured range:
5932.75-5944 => -0.24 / 2.22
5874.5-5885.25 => -0.29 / 2.26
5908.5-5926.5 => -1.82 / 2.41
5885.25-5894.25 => 0.84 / 1.99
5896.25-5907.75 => -0.39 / 2.27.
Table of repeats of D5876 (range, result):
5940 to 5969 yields 1.985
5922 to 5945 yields 2.136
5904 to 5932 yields 2.211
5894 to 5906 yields 2.031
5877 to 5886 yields 2.116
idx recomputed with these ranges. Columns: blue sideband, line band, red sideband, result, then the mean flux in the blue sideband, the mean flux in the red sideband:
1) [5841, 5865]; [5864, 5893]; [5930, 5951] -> -0.05 mag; 2.11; 2.21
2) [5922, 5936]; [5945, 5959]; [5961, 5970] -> 0.06 mag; 2.35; 2.21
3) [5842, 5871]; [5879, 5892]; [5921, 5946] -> 0.09 mag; 2.19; 2.3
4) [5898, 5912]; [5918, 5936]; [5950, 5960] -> -0.05 mag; 2.35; 2.1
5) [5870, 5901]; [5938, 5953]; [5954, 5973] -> -0.02 mag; 2.19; 2.18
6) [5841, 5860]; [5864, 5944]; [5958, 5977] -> -0.05 mag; 2.11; 2.24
